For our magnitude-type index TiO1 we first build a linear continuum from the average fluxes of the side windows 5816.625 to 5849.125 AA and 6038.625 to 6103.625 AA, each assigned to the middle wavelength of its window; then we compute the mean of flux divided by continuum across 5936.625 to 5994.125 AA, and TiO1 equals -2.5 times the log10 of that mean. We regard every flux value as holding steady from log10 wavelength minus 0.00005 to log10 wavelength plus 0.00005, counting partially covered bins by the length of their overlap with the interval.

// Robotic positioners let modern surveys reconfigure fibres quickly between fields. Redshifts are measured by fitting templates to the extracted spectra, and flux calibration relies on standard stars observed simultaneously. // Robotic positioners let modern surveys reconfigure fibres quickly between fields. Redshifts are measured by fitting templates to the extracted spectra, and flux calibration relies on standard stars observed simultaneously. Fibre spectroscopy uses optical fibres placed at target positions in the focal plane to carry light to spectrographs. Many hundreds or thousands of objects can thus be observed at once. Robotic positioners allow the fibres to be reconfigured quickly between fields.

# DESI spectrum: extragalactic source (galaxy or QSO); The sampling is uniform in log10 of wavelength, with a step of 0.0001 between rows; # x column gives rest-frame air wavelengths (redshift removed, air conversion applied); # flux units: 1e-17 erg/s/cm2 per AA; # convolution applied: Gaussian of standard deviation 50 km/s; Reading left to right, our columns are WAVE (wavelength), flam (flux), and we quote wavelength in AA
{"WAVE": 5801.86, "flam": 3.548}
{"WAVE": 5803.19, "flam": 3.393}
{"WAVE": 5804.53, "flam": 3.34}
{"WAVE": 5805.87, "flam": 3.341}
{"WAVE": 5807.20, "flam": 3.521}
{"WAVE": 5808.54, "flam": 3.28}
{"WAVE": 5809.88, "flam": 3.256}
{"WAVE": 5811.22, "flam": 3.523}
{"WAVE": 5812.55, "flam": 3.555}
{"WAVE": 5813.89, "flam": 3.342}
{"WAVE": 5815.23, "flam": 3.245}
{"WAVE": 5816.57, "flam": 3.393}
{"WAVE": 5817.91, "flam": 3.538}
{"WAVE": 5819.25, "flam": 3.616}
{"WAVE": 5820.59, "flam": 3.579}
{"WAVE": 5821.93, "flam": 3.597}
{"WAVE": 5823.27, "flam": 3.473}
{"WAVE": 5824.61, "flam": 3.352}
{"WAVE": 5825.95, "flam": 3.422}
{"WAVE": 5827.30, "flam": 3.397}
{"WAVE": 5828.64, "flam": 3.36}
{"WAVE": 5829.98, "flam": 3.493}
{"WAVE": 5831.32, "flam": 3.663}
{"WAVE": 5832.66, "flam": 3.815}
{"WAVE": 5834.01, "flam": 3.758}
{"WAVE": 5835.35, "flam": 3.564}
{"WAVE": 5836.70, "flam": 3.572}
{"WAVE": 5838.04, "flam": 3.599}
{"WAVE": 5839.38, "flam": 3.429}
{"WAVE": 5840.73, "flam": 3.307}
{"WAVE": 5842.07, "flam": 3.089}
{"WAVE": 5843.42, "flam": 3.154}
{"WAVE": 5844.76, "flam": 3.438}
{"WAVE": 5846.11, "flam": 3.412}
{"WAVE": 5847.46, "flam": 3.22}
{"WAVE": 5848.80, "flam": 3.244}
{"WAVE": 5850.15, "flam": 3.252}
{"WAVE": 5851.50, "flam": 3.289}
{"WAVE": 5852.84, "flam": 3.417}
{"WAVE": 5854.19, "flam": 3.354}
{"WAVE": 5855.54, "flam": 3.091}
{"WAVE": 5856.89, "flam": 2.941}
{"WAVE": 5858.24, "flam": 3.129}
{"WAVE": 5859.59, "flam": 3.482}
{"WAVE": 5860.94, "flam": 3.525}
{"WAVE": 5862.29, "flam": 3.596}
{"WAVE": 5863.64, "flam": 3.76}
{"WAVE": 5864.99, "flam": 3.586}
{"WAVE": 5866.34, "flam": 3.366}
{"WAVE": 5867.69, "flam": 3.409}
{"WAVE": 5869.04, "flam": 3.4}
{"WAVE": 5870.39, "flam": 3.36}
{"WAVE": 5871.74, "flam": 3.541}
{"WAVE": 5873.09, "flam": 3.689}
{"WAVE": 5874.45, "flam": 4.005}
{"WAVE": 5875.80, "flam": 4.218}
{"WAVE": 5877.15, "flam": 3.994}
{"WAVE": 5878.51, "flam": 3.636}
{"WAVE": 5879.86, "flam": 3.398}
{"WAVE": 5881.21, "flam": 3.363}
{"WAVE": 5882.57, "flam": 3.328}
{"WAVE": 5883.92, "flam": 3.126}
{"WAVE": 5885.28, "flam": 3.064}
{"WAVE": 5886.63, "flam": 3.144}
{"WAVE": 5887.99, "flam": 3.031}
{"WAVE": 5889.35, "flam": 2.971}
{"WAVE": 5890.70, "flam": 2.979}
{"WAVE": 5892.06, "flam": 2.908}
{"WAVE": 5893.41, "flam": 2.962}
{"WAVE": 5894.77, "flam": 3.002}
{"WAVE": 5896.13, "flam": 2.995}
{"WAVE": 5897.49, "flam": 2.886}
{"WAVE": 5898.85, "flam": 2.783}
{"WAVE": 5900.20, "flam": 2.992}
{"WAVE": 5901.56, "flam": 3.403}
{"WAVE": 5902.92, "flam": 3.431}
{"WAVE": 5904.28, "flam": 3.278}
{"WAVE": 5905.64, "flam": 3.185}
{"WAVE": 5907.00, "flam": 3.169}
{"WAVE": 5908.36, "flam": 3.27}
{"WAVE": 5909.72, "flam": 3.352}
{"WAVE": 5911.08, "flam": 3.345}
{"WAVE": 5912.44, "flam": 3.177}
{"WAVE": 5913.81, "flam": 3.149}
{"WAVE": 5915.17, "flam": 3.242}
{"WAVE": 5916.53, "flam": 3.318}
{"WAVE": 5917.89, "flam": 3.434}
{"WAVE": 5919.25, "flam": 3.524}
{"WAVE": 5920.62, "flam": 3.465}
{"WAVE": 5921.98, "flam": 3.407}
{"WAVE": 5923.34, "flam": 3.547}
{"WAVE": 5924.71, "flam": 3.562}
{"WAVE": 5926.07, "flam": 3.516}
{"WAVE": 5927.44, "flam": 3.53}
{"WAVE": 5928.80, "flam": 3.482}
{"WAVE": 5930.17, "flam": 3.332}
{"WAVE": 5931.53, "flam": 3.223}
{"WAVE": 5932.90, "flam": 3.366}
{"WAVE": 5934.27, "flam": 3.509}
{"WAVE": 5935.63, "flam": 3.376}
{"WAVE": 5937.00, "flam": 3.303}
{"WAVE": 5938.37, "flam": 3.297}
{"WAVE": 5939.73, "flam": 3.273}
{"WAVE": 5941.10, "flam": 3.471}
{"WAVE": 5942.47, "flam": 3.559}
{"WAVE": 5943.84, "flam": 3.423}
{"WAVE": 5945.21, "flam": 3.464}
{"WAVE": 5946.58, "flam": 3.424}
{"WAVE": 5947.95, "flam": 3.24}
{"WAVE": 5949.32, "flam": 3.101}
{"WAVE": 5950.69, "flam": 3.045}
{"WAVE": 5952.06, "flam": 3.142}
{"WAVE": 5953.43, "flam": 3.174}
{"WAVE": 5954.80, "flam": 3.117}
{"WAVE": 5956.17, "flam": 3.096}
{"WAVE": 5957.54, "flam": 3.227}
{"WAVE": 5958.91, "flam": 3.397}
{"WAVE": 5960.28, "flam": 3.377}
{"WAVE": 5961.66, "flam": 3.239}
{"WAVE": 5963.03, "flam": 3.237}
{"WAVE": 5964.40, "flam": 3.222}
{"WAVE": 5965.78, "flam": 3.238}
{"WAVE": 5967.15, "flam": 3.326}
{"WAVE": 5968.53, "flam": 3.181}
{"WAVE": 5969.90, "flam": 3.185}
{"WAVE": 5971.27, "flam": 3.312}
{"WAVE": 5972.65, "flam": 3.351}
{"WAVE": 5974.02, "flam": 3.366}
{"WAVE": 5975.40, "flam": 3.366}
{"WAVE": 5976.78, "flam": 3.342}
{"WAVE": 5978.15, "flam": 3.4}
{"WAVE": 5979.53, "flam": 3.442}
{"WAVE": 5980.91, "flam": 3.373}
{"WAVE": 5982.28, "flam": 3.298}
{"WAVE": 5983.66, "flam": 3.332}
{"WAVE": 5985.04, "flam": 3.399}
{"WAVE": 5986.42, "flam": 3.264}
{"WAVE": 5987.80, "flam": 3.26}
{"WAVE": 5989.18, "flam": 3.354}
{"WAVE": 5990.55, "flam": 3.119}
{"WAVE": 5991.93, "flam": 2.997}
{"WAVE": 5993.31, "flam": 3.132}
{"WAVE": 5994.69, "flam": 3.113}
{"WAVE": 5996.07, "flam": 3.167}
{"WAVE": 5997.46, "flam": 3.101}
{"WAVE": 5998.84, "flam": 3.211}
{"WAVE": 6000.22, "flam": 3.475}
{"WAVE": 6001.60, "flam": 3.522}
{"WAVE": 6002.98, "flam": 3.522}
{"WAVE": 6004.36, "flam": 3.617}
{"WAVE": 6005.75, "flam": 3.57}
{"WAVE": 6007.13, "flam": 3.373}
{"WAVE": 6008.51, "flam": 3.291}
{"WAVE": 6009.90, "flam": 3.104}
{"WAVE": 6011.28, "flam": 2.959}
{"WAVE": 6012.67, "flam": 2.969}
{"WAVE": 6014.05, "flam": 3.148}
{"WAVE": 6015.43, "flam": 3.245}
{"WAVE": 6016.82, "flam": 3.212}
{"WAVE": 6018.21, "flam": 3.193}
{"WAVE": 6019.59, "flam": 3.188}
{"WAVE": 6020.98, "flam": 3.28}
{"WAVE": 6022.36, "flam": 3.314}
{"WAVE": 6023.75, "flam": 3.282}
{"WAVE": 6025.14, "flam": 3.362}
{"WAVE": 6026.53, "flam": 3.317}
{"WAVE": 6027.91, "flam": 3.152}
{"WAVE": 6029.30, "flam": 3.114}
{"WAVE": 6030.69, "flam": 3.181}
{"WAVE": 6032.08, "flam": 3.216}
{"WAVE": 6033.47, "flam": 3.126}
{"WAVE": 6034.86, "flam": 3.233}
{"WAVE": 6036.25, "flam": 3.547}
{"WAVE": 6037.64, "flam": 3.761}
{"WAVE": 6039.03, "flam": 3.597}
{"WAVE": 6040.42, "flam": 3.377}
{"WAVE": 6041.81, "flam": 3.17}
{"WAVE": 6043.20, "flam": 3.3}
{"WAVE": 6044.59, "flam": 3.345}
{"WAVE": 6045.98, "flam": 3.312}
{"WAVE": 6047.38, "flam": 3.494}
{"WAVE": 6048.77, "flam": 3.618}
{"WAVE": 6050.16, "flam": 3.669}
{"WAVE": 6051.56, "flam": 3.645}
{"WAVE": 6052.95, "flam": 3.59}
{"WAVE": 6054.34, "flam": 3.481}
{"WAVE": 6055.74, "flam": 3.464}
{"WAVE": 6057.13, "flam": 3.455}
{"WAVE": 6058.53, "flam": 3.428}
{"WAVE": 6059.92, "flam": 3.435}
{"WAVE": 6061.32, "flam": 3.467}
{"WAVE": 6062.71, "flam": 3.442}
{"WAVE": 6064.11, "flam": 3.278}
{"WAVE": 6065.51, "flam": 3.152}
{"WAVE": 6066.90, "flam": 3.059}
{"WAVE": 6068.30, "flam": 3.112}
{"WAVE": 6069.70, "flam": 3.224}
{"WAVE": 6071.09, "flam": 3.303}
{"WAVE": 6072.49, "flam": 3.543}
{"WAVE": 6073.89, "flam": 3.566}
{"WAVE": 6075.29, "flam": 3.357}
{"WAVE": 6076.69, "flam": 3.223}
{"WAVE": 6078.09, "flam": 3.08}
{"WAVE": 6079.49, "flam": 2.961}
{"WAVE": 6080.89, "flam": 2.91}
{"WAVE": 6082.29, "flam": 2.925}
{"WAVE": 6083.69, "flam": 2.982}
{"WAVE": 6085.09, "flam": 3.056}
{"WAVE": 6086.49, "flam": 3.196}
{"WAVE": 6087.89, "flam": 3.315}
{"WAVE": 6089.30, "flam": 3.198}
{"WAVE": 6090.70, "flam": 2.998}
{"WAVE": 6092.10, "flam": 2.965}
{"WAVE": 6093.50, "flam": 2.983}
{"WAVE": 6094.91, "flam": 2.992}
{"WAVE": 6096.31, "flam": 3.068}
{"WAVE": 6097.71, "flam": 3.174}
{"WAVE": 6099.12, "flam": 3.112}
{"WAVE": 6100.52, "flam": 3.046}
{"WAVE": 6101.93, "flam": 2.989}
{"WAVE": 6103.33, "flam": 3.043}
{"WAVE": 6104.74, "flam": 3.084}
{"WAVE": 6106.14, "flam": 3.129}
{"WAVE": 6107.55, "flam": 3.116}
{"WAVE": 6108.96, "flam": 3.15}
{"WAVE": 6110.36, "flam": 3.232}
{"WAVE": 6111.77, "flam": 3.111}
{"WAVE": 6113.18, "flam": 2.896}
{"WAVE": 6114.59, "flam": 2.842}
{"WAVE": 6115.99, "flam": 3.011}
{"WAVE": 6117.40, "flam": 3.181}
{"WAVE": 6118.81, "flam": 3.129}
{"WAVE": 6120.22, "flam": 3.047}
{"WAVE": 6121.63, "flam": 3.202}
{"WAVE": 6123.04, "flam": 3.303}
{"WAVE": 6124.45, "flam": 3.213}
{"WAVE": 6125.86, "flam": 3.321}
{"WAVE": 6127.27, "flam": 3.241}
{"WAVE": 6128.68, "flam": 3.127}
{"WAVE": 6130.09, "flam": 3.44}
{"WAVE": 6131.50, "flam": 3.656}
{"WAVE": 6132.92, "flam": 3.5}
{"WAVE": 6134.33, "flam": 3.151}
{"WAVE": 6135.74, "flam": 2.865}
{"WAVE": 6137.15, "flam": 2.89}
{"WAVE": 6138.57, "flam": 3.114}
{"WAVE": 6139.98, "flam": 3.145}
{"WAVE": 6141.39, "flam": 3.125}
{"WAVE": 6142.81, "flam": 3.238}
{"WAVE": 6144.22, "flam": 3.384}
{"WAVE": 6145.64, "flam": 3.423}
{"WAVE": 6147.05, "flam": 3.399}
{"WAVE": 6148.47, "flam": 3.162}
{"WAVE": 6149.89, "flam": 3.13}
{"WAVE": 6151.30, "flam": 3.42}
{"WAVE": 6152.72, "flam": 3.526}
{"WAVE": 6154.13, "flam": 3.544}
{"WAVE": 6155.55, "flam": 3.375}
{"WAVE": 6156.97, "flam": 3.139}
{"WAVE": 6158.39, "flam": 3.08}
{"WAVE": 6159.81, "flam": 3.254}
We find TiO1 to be 0.02 mag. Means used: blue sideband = 3.46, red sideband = 3.26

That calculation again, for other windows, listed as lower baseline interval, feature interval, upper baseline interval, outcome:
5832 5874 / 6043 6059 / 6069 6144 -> -0.092 mag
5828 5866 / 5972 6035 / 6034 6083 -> 0.034 mag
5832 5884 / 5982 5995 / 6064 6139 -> 0.021 mag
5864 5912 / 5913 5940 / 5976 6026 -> -0.032 mag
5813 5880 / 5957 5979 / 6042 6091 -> 0.026 mag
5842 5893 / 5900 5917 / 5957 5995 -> 0.025 mag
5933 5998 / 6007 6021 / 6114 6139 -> 0.029 mag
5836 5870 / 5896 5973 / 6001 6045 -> 0.012 mag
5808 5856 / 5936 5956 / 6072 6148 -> 0.009 mag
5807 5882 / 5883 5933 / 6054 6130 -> 0.052 mag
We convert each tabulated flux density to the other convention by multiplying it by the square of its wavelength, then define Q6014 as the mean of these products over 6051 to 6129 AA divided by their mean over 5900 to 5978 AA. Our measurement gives 1.01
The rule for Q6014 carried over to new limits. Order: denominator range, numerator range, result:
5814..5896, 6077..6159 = 1.01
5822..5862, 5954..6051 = 1.03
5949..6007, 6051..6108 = 1.01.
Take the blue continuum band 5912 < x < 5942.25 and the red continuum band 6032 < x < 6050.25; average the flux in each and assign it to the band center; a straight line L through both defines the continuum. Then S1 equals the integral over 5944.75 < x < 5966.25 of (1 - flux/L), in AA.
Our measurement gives 1.04 AA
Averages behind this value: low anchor 3.39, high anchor 3.41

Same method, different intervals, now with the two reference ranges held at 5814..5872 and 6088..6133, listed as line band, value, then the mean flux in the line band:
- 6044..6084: -1.8 AA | 3.33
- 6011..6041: -0.4 AA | 3.27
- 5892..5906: 1.2 AA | 3.08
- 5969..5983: -0.3 AA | 3.34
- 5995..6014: -0.2 AA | 3.29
